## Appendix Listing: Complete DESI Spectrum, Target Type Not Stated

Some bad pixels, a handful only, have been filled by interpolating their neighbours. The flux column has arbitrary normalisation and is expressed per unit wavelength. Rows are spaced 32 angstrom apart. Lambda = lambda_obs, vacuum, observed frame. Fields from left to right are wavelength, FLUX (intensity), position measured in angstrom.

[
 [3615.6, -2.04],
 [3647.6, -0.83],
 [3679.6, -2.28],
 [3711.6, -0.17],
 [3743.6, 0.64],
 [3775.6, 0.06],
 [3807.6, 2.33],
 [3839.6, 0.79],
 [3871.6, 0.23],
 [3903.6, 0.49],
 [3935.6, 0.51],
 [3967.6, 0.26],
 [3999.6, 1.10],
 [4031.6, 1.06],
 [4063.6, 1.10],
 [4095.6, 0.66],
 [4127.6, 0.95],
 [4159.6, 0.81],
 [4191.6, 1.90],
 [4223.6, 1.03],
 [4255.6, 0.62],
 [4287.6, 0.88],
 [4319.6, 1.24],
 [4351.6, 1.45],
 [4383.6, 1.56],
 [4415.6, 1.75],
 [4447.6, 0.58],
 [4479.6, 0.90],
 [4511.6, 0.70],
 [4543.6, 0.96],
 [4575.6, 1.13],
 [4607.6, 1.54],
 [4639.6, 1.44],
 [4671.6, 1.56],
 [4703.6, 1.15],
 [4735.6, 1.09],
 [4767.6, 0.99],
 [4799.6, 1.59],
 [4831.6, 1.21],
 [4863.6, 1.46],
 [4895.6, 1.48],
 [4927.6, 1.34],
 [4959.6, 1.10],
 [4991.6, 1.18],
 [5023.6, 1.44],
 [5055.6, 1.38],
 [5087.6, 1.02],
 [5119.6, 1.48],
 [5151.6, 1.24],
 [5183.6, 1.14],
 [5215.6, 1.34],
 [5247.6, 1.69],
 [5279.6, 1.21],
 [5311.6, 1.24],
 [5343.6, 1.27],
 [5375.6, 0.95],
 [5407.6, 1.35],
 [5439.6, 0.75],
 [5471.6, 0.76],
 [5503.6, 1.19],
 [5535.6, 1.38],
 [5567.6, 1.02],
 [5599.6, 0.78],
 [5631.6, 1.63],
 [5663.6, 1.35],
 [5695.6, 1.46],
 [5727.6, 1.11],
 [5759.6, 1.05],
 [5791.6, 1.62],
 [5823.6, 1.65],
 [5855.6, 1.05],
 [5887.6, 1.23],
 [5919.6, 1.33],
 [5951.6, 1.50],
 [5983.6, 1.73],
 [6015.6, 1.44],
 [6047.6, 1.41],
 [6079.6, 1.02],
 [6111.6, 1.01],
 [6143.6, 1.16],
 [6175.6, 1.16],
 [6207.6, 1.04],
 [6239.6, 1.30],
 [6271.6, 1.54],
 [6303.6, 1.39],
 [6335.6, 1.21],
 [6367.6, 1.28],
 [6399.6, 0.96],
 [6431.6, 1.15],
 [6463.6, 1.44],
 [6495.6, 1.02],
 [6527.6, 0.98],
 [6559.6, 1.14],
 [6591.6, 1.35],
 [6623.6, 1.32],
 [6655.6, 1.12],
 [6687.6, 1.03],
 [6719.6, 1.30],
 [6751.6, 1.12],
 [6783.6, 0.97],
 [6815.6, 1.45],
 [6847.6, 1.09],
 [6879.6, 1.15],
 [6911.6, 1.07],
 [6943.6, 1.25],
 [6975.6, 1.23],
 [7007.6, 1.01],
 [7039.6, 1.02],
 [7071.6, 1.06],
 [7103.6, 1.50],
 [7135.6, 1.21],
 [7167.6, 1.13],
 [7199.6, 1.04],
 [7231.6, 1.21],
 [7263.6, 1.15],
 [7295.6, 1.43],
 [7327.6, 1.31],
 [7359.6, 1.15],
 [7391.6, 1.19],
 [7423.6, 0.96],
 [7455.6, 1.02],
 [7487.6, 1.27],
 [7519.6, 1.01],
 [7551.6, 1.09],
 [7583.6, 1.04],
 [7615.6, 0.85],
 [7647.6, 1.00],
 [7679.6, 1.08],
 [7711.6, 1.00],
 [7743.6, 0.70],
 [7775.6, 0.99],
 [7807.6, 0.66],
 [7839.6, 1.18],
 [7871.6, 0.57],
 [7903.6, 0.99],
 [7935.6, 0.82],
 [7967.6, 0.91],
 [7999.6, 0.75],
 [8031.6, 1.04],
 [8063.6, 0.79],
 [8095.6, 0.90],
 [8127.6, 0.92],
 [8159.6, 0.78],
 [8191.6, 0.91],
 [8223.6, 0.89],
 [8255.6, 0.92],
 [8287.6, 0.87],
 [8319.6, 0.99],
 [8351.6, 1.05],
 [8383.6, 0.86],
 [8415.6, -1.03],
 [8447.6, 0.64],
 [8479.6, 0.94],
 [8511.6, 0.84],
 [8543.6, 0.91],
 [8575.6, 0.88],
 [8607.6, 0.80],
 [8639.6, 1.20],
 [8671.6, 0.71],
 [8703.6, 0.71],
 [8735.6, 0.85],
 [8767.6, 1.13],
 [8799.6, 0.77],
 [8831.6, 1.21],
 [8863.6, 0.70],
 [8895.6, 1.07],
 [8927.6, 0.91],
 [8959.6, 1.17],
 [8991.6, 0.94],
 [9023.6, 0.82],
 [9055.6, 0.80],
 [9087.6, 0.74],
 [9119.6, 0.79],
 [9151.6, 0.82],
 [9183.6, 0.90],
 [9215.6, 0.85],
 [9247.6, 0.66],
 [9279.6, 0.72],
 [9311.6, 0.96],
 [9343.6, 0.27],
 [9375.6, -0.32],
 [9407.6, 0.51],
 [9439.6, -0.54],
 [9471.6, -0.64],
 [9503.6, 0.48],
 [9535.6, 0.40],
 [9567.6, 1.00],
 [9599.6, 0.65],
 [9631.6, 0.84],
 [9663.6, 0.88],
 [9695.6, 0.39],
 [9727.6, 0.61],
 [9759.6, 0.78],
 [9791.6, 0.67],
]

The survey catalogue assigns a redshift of 0.08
